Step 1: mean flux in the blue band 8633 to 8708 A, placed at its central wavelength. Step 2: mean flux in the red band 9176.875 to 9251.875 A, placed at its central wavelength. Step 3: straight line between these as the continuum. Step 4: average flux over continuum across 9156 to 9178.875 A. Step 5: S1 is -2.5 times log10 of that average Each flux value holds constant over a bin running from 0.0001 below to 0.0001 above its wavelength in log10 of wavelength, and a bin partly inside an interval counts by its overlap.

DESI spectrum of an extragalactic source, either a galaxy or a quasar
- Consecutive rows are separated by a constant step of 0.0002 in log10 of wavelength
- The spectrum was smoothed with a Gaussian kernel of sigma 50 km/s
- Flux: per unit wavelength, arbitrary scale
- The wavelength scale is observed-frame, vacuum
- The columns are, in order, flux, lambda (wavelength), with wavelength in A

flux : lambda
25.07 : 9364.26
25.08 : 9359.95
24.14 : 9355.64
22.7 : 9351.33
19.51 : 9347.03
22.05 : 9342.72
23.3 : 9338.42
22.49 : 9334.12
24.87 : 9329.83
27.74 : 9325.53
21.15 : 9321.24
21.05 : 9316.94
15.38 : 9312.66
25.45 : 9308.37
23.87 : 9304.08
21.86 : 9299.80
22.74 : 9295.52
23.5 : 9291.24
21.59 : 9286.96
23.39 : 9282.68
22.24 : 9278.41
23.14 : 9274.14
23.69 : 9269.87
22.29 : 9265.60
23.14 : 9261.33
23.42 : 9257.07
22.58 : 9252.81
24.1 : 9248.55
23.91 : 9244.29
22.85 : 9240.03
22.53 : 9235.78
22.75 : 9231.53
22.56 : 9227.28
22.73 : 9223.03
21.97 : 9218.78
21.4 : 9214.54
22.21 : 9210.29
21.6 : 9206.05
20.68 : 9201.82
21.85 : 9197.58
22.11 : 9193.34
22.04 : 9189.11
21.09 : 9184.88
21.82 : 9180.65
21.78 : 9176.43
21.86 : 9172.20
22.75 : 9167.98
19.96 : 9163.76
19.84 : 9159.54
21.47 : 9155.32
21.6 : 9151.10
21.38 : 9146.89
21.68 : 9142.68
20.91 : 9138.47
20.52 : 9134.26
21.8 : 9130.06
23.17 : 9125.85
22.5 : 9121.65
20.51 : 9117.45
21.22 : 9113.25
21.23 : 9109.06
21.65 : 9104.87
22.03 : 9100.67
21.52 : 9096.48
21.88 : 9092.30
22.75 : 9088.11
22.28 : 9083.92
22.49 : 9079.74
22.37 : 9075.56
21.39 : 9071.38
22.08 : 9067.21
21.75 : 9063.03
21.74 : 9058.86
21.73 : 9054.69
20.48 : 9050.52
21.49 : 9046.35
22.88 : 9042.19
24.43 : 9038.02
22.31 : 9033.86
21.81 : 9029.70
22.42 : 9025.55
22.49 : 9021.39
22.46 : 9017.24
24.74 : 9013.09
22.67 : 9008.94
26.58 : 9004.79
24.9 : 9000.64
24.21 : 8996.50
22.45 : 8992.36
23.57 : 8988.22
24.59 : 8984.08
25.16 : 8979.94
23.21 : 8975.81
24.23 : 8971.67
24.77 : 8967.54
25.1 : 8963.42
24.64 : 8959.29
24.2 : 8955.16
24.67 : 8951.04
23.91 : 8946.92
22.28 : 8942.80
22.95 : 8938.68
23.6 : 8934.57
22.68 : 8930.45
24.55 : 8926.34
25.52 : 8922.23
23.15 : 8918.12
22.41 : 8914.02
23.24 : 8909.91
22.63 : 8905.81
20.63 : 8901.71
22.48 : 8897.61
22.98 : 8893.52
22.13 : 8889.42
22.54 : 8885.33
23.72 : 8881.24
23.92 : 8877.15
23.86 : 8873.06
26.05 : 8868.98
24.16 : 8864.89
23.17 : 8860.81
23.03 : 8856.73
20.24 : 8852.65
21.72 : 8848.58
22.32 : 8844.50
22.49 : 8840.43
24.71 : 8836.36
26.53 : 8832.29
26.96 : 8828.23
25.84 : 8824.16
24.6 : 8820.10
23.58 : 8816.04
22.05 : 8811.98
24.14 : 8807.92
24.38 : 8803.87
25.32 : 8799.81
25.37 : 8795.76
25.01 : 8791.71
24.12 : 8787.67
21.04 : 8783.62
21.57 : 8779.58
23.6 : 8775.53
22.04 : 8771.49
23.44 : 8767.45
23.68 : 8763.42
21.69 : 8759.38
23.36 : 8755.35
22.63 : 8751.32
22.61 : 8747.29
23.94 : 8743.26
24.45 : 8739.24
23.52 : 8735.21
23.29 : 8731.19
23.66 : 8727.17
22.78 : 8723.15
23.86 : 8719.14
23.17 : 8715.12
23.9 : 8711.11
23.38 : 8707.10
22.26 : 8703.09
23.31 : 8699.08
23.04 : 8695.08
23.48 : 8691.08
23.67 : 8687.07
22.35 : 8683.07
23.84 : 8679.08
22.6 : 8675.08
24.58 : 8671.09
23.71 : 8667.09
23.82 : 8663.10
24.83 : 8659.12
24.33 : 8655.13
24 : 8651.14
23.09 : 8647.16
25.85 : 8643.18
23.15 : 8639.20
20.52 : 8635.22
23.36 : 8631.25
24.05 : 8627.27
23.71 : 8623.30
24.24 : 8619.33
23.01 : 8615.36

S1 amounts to 0.05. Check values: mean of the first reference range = 23.5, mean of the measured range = 21.3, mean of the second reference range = 22.2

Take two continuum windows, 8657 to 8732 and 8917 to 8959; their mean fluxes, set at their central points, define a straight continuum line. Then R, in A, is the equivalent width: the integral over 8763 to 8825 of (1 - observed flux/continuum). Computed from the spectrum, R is -0.3 A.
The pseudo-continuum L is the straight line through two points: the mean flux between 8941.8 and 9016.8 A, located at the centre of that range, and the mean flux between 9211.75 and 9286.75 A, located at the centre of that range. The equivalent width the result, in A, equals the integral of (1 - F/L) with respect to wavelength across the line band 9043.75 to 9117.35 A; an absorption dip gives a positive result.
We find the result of 6.0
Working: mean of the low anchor 24.2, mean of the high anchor 22.8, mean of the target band 21.7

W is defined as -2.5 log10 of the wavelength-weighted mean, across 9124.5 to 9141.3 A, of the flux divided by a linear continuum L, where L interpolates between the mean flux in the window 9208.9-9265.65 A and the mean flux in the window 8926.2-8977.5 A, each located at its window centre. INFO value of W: 0.08 mag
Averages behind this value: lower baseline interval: 23.9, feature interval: 21.5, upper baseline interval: 22.8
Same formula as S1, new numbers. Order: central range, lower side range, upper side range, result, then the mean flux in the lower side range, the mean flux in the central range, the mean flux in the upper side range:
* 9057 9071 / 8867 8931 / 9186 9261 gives 0.051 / 23.3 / 21.8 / 22.4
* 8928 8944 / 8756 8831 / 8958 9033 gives 0.042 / 23.8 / 22.9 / 23.9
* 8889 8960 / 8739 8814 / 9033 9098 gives -0.026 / 23.4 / 23.3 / 22.1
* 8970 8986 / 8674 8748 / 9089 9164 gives -0.102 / 23.3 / 24.3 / 21.4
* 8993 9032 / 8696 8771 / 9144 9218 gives -0.065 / 23.2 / 23.5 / 21.5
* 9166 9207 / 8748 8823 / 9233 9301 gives 0.061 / 23.4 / 21.8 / 22.9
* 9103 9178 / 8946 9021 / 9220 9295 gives 0.099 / 24.2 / 21.4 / 22.9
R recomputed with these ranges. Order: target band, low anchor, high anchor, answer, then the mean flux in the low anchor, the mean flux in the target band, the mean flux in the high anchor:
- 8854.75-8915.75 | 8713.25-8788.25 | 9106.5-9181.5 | -1.71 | 23.1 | 23.1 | 21.4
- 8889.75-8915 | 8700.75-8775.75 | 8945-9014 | 1.68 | 23.2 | 22.4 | 24.3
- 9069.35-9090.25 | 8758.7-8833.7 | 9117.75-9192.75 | -0.21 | 24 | 22.2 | 21.5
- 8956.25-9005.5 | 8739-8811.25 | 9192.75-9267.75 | -2.97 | 23.4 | 24.4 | 22.5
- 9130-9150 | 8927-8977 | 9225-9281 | 1.82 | 23.9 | 21.2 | 23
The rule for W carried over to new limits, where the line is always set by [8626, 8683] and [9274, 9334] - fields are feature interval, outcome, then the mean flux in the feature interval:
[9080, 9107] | 0.05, 22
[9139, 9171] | 0.08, 21.2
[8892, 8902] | 0.05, 22.2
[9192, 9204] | 0.07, 21.5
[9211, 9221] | 0.05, 21.8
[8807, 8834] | -0.06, 24.8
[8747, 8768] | 0.03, 22.9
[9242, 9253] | -0.04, 23.7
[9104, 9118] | 0.09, 21.2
